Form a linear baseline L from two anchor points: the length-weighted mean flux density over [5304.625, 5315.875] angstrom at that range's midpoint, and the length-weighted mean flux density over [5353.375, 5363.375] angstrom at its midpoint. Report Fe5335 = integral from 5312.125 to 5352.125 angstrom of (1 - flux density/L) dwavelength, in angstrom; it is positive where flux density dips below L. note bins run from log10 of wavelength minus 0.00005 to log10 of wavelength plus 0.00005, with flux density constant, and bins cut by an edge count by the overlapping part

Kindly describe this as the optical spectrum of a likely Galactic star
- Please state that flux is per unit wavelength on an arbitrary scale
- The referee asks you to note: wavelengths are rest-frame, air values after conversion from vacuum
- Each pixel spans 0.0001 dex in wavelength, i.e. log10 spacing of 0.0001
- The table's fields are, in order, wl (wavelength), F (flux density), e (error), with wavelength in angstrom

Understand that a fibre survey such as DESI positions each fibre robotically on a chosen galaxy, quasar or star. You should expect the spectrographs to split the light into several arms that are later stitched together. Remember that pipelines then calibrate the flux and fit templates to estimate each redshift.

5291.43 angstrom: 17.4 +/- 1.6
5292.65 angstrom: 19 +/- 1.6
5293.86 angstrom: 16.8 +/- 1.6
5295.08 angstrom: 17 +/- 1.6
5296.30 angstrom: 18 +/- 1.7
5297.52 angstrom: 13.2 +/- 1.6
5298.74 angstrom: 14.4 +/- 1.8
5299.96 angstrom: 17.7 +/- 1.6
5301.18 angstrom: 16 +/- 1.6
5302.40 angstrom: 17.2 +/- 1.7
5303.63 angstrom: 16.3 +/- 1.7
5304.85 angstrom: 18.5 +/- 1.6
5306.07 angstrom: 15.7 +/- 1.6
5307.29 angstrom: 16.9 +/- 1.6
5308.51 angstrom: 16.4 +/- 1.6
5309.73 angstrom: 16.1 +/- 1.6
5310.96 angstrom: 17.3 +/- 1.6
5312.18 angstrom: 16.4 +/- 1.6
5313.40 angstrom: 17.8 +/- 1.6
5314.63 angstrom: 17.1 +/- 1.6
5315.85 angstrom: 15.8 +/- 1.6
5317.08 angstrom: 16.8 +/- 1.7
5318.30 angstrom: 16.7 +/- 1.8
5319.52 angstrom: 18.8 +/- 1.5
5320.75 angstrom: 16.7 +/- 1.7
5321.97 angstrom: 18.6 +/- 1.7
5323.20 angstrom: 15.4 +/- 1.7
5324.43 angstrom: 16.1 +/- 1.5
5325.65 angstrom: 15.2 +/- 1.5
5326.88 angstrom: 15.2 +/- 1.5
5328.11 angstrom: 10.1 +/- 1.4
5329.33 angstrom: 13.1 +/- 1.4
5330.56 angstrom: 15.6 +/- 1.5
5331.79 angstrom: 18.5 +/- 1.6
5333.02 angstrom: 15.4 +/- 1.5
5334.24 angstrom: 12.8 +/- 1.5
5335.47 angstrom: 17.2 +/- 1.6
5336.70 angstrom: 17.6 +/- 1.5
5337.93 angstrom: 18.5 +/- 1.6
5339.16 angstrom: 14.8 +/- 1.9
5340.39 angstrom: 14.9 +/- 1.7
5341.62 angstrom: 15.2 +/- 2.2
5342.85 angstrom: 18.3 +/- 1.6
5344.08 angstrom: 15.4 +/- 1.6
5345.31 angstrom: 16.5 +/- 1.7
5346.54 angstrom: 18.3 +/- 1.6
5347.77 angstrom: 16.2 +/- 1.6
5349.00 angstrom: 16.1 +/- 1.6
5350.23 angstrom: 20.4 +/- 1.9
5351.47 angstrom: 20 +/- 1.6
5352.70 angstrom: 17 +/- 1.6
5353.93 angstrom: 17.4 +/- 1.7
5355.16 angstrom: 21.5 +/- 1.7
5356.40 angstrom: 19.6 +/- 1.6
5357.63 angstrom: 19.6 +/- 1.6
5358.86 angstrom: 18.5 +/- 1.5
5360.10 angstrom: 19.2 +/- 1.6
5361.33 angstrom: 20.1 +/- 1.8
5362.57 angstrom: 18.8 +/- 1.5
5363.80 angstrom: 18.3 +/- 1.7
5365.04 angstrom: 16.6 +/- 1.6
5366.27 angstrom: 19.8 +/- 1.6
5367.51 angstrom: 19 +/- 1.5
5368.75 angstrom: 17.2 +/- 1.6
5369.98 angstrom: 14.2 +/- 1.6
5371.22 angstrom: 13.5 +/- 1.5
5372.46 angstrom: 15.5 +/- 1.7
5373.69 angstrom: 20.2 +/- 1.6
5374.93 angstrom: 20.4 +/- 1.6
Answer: 3.4 angstrom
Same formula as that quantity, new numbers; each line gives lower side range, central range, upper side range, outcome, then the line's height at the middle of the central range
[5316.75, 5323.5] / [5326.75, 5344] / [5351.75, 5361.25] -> 2.4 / 18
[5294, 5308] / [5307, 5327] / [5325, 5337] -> -1.3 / 15.7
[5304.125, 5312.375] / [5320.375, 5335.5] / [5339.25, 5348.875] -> 1.1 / 16.5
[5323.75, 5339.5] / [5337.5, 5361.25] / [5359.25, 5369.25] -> -0.9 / 17.2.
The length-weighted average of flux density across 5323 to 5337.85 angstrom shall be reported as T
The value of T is 15.3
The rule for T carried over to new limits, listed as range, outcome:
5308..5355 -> 16.5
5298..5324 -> 16.8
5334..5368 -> 17.8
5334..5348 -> 16.4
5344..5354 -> 17.6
